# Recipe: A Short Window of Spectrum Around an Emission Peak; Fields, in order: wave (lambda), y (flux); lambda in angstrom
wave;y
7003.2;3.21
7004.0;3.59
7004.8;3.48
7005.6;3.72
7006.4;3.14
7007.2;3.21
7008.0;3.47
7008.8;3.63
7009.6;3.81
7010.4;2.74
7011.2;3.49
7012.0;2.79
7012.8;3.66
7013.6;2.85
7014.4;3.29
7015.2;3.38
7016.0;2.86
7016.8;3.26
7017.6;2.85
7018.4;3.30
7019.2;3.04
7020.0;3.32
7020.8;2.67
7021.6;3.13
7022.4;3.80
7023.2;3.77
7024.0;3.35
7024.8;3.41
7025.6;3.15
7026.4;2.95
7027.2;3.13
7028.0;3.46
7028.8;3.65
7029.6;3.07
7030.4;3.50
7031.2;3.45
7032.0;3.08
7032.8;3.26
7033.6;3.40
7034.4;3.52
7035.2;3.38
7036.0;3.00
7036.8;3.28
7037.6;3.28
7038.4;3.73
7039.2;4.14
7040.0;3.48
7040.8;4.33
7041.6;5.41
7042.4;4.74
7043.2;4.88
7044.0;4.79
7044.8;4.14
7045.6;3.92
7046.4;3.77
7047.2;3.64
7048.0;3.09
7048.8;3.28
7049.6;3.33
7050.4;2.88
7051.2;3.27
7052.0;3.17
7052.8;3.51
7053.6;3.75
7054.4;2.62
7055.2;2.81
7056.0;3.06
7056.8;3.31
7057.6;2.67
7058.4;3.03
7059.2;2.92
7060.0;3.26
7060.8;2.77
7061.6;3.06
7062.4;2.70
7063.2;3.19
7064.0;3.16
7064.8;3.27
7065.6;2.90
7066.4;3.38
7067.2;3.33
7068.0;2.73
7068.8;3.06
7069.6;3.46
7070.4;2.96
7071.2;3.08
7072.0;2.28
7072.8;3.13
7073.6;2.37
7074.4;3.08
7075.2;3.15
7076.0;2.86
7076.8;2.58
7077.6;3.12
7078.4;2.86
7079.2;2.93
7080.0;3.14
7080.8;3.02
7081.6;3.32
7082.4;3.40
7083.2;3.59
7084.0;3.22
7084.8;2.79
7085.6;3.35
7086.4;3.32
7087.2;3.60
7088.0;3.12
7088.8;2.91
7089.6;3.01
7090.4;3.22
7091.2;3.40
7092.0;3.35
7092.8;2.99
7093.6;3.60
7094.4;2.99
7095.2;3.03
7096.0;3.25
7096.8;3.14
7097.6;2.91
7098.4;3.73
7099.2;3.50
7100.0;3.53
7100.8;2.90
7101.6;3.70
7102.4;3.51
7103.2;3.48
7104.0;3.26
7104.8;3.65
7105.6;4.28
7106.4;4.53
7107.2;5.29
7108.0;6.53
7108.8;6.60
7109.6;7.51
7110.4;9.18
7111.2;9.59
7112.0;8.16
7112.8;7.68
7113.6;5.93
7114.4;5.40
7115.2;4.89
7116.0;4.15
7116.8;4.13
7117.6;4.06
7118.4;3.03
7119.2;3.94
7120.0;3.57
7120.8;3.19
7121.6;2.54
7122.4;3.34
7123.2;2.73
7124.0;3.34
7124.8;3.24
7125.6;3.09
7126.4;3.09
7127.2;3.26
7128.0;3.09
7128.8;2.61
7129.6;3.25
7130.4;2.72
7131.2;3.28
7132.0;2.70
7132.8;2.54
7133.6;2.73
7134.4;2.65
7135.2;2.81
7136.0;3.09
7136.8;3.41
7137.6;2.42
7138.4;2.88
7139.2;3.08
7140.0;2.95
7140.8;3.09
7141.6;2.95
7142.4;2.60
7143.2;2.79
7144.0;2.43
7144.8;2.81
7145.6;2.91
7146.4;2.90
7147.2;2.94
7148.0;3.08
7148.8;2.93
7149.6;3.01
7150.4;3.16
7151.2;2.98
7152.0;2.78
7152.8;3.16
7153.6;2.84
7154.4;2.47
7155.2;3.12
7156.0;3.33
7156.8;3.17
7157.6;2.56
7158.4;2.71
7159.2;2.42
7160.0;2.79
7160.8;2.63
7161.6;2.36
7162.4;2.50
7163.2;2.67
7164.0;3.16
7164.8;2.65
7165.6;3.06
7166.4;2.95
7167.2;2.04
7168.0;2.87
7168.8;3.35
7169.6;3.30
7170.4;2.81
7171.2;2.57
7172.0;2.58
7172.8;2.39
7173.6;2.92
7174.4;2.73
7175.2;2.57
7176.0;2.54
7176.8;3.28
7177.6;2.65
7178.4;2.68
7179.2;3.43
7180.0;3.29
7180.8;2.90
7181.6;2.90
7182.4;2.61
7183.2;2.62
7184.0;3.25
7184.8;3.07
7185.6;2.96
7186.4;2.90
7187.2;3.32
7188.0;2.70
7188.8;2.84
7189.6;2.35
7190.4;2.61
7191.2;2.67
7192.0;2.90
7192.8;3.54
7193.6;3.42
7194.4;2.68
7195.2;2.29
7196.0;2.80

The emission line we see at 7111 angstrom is [O III]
